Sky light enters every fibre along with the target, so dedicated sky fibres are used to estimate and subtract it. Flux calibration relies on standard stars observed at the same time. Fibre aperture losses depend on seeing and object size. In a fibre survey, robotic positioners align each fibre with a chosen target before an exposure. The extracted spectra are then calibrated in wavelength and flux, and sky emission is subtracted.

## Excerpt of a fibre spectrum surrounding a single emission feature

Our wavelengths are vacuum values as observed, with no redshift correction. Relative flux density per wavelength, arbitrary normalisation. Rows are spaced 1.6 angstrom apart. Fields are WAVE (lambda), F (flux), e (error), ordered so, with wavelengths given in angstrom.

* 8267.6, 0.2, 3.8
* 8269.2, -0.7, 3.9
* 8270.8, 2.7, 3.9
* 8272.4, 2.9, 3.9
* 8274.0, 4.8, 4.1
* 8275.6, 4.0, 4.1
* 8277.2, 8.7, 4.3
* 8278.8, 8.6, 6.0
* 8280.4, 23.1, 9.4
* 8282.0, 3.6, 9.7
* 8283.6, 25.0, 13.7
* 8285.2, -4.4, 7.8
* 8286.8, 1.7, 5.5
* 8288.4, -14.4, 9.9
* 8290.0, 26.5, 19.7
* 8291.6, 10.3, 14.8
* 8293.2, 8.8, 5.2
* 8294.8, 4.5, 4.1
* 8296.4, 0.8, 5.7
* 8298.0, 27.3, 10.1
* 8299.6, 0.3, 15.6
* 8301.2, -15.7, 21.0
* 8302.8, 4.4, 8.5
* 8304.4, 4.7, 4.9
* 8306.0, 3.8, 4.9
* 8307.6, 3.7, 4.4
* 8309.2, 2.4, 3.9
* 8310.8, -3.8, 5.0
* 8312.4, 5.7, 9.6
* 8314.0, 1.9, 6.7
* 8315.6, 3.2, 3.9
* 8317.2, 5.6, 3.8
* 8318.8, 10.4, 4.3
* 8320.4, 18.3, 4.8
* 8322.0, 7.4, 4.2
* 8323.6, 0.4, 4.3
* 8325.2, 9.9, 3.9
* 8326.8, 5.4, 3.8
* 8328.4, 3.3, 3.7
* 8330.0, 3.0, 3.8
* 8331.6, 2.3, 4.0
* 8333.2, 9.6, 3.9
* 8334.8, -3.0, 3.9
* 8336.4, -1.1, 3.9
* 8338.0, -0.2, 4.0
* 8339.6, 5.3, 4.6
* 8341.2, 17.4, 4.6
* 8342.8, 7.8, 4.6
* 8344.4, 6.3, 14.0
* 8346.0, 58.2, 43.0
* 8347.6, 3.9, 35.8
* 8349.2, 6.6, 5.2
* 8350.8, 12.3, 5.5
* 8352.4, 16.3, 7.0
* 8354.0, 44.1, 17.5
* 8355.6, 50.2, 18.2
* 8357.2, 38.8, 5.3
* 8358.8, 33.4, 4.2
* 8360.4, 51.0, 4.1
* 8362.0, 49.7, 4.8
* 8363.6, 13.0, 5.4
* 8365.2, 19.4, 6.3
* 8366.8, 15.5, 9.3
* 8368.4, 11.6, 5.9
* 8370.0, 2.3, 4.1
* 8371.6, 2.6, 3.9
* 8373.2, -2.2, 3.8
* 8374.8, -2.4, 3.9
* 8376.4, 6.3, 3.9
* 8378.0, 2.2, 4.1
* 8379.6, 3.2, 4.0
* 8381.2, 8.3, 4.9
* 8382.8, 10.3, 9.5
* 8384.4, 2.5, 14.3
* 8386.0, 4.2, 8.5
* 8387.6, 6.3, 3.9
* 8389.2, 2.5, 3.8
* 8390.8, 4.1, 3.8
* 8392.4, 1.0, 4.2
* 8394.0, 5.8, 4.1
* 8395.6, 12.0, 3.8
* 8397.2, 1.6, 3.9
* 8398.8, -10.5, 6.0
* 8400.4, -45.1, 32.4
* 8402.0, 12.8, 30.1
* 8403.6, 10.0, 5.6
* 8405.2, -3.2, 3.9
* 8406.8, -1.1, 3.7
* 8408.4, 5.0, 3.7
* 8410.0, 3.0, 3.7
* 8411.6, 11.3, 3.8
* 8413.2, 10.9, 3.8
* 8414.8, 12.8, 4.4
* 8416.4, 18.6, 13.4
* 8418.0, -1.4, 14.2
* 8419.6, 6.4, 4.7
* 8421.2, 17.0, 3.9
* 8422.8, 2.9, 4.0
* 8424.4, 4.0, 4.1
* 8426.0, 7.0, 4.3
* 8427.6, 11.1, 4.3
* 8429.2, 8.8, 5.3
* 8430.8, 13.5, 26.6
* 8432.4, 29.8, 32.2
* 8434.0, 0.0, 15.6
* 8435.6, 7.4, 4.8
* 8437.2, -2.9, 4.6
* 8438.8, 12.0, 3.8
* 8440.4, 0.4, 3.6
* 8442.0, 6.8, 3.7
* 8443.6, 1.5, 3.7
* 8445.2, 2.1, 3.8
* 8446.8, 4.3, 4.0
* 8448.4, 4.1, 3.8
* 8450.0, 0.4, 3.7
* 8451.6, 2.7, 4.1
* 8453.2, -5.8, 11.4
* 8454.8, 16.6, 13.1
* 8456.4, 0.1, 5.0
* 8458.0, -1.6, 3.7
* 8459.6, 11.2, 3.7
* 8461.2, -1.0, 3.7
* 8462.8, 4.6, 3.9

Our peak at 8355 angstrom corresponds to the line [O II] 3727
